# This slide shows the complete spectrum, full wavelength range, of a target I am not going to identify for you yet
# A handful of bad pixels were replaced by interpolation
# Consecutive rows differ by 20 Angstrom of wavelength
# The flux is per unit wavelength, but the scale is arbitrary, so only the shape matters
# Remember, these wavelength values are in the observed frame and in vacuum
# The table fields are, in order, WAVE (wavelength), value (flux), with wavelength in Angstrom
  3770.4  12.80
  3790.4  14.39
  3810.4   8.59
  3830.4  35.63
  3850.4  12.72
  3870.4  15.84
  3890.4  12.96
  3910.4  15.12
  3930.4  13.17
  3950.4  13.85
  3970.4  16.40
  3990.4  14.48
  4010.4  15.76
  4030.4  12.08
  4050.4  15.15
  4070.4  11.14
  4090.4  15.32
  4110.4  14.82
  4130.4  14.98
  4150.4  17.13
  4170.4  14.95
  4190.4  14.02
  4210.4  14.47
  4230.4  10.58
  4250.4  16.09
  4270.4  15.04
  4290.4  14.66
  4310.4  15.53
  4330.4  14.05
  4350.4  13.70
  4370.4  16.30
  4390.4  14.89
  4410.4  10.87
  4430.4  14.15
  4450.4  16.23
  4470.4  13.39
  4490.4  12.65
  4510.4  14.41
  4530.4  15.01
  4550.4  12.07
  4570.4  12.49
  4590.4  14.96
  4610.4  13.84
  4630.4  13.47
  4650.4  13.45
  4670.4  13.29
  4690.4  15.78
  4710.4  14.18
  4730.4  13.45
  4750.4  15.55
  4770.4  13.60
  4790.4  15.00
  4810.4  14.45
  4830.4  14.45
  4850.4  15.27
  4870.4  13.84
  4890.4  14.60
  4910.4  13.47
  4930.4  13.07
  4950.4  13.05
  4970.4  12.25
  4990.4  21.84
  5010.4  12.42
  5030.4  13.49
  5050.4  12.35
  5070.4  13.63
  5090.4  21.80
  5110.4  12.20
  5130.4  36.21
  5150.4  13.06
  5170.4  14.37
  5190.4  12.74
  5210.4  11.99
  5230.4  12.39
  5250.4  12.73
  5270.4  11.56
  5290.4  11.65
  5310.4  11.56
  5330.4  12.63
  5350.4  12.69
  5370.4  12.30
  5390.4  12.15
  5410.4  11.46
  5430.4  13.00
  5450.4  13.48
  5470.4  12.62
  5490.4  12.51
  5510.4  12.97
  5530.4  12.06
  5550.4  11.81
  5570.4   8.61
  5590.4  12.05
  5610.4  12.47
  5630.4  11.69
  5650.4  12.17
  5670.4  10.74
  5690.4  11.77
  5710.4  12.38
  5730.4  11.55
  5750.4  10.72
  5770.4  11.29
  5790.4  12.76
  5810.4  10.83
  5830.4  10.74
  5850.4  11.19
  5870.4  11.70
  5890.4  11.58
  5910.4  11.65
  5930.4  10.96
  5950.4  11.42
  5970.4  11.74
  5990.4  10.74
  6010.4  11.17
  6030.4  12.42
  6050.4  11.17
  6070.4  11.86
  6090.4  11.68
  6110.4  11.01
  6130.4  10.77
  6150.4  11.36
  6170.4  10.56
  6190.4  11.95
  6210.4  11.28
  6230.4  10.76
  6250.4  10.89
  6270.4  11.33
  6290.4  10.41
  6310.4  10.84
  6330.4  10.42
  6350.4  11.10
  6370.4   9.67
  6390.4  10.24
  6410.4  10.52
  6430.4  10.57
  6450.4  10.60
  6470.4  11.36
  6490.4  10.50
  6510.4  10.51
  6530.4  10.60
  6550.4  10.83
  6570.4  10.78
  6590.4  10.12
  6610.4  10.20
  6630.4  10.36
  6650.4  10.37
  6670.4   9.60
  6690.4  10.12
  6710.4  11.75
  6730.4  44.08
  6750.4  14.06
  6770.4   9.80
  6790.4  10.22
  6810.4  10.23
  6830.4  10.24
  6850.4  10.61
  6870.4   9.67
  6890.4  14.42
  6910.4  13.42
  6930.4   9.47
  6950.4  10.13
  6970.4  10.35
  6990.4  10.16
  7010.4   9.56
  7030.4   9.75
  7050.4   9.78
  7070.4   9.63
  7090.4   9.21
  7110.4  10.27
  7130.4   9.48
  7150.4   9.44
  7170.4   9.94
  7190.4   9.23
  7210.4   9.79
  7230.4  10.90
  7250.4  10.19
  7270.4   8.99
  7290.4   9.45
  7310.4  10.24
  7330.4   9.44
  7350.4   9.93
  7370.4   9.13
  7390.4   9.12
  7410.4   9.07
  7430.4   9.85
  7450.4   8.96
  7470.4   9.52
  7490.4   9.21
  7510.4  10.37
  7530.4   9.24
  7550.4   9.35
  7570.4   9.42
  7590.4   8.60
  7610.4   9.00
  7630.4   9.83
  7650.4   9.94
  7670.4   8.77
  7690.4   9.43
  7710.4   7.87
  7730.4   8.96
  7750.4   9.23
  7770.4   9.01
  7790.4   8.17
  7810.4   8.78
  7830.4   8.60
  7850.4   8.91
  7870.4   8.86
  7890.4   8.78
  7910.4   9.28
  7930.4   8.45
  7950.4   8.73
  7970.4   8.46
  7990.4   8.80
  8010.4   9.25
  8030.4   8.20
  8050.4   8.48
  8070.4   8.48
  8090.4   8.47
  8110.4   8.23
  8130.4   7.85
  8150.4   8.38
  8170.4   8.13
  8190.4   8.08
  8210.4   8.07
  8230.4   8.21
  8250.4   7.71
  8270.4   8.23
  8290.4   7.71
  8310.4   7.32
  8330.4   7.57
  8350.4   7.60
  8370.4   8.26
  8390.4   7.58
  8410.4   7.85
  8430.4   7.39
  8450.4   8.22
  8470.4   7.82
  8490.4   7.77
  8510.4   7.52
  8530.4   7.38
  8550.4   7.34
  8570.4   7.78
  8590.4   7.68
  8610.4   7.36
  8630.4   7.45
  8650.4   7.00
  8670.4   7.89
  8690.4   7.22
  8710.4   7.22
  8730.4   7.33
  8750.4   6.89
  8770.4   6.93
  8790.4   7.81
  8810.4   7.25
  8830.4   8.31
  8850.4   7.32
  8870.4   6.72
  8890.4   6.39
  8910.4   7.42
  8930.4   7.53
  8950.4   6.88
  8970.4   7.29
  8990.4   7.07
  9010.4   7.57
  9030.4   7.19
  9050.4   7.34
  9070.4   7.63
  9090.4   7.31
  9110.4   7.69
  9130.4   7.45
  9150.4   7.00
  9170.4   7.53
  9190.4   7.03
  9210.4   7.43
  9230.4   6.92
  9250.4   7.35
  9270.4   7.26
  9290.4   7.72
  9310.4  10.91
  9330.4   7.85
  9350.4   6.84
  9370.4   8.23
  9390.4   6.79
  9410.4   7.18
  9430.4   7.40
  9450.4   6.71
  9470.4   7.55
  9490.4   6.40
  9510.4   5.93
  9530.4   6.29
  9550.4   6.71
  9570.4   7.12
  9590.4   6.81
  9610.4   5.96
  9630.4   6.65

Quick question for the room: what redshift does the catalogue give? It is 0.025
